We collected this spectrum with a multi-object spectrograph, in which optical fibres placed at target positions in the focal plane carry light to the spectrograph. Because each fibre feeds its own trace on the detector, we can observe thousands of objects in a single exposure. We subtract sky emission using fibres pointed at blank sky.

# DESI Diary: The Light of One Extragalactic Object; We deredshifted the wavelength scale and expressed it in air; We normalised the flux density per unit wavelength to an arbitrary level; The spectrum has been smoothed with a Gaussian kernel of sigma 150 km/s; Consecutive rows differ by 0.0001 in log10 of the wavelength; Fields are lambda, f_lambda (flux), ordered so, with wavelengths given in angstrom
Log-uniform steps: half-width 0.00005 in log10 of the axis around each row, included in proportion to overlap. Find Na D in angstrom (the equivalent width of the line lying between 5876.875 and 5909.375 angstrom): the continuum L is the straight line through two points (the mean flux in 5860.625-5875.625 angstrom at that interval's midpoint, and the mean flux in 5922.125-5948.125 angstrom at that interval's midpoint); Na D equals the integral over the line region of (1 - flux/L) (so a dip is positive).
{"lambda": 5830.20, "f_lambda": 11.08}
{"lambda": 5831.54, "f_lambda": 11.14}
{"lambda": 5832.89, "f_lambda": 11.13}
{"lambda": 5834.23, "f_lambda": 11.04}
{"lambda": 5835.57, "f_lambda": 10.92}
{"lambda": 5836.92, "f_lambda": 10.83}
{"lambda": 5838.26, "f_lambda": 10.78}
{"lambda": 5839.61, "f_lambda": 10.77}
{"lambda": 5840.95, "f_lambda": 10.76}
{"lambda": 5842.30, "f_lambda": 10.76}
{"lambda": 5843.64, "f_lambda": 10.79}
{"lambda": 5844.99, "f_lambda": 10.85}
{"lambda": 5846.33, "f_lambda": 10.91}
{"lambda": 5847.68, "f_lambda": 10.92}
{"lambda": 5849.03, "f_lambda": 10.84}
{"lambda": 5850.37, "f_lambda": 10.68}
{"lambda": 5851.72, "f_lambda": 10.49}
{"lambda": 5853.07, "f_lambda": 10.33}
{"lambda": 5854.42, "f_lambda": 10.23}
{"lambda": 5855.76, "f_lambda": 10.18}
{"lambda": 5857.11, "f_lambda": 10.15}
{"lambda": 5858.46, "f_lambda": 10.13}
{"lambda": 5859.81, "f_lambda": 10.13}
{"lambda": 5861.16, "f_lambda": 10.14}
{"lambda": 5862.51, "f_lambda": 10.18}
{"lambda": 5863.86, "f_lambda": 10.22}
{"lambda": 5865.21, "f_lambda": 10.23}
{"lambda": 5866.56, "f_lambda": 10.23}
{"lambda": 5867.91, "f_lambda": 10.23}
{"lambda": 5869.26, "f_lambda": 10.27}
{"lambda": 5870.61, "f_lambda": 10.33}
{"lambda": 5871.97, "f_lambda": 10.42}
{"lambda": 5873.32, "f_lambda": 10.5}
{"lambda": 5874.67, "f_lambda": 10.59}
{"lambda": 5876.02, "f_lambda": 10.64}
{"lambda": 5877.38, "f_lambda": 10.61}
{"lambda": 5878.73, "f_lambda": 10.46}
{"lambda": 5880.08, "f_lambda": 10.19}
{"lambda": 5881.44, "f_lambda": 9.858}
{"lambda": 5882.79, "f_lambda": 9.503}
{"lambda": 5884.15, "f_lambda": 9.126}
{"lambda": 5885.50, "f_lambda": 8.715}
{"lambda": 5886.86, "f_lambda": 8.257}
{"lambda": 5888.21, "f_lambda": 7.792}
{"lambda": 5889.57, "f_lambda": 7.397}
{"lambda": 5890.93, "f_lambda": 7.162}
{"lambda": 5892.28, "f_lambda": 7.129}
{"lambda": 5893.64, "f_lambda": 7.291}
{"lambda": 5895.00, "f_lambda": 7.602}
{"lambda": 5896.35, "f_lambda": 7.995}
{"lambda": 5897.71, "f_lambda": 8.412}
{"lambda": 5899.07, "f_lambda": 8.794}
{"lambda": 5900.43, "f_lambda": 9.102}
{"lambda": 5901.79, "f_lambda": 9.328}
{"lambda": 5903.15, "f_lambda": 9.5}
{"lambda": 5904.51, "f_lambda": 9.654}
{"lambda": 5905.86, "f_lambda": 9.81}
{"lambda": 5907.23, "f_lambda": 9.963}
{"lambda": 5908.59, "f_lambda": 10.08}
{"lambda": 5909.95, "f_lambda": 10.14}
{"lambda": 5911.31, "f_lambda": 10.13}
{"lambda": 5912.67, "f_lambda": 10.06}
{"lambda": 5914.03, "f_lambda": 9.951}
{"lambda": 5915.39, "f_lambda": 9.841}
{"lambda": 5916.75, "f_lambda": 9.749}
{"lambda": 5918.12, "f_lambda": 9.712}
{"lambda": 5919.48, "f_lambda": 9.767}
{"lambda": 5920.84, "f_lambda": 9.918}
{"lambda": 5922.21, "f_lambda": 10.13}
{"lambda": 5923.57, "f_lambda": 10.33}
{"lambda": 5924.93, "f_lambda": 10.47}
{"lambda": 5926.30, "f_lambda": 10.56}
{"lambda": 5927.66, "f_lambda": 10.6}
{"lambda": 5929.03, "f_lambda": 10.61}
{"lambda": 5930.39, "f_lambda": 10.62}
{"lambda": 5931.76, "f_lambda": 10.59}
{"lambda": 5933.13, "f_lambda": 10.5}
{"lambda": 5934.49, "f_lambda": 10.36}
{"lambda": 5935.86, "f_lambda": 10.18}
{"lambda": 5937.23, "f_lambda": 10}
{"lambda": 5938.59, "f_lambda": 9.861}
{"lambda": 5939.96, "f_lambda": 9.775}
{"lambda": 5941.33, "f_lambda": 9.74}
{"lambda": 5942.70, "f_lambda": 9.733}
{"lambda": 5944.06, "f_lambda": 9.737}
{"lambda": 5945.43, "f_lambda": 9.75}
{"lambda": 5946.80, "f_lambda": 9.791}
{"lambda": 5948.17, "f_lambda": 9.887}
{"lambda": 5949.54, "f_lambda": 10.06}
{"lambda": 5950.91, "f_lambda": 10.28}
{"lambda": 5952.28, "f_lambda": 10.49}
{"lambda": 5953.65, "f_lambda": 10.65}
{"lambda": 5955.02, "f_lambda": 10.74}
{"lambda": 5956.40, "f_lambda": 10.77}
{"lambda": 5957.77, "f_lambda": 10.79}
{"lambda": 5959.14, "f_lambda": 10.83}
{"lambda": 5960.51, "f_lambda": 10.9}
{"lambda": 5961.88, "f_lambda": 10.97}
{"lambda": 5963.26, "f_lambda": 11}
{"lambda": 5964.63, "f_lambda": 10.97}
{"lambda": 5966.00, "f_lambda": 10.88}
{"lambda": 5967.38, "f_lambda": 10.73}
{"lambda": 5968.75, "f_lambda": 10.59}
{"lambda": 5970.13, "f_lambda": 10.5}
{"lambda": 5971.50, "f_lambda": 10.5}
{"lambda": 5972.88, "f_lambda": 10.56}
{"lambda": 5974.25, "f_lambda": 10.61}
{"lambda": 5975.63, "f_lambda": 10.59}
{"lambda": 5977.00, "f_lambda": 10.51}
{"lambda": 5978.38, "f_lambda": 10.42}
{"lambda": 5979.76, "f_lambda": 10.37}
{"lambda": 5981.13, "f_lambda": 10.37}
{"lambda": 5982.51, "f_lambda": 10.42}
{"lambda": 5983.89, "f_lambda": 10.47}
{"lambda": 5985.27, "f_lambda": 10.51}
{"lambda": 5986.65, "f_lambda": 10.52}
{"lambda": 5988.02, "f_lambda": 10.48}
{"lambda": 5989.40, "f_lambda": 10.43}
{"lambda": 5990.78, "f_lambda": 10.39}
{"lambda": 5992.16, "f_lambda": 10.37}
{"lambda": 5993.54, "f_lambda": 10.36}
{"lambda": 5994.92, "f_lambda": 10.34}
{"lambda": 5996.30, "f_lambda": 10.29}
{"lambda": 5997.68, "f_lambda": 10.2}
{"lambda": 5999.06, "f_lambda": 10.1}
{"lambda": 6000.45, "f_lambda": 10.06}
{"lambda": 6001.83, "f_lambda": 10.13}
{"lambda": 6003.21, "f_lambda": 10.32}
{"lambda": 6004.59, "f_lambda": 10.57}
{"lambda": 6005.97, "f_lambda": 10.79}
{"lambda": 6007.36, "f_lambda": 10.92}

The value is 4.3 angstrom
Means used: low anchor 10.3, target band 8.9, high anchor 10.2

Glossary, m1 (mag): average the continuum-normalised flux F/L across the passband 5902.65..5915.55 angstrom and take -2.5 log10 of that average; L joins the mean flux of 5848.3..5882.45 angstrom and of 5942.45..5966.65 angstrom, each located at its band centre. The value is 0.05 mag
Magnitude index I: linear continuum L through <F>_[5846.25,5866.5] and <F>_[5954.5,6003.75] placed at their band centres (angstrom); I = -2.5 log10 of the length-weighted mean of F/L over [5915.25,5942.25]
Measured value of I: 0.03 mag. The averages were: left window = 10.4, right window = 10.5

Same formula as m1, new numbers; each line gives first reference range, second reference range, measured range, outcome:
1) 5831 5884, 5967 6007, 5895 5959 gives 0.05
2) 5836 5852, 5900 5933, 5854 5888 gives 0.05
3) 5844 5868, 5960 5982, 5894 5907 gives 0.18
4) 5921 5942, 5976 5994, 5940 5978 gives -0.01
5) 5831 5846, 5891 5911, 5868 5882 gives -0.07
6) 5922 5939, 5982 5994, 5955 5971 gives -0.04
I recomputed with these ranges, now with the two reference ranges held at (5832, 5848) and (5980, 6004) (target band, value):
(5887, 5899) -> 0.36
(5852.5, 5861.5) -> 0.06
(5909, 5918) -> 0.07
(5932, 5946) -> 0.06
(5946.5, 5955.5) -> 0.02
